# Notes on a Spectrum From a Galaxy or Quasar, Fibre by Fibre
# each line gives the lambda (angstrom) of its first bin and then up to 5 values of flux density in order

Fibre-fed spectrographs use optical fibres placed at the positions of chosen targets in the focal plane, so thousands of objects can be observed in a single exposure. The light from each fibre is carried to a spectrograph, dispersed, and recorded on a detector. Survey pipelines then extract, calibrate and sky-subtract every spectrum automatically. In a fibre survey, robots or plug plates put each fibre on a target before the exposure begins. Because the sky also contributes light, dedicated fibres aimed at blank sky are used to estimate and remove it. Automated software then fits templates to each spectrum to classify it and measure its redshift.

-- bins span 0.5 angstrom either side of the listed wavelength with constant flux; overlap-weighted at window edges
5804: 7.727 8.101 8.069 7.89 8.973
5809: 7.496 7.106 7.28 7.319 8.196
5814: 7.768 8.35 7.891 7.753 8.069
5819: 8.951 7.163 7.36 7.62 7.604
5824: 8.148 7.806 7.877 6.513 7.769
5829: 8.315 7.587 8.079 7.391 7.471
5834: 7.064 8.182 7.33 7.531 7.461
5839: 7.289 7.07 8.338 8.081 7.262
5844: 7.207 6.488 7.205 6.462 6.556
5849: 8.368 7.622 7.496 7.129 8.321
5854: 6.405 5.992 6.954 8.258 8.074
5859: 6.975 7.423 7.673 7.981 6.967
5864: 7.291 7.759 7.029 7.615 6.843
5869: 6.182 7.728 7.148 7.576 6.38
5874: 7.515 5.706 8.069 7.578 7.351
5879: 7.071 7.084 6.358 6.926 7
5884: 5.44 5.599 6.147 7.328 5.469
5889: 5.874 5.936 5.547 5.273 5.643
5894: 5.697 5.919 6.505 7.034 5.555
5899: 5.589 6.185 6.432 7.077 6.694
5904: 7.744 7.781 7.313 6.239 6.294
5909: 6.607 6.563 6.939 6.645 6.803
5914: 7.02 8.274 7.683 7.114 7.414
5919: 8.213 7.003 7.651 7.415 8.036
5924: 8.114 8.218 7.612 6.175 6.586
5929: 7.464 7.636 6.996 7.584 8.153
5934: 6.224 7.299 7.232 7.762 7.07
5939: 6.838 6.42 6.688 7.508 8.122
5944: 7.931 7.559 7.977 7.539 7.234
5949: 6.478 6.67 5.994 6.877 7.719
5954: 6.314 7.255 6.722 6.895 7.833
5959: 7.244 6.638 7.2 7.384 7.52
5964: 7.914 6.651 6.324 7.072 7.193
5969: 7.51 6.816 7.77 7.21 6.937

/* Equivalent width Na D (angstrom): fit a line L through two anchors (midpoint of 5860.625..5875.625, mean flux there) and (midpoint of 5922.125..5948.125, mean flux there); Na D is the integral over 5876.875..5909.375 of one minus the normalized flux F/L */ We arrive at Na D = 3.71 angstrom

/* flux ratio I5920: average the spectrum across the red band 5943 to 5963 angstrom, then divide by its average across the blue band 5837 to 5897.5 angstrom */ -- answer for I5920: 1.03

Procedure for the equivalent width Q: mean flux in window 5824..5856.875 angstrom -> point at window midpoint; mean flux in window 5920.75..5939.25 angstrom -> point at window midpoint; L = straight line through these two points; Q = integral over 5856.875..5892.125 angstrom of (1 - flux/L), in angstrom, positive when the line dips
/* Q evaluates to 2.4 angstrom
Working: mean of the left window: 7.42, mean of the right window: 7.38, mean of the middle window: 6.9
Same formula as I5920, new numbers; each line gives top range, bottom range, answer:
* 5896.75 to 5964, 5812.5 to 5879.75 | 0.96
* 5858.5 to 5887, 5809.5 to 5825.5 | 0.90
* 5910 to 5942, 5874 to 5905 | 1.13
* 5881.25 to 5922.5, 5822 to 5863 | 0.89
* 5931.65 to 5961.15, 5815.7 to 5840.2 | 0.94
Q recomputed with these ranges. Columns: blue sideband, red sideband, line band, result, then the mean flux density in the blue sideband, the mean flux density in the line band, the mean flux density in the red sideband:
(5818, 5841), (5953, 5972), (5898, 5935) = 0.9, 7.64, 7.13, 7.14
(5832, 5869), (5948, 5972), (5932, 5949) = -0.5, 7.35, 7.33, 7.05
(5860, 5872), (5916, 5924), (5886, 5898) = 2.3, 7.31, 6.01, 7.59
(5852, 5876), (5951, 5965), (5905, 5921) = 0.1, 7.22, 7.12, 7.13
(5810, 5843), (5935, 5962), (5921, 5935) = -0.3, 7.69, 7.41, 7.15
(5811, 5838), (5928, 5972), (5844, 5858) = 0.7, 7.72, 7.21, 7.18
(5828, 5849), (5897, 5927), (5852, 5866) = 0.0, 7.45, 7.37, 7.09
